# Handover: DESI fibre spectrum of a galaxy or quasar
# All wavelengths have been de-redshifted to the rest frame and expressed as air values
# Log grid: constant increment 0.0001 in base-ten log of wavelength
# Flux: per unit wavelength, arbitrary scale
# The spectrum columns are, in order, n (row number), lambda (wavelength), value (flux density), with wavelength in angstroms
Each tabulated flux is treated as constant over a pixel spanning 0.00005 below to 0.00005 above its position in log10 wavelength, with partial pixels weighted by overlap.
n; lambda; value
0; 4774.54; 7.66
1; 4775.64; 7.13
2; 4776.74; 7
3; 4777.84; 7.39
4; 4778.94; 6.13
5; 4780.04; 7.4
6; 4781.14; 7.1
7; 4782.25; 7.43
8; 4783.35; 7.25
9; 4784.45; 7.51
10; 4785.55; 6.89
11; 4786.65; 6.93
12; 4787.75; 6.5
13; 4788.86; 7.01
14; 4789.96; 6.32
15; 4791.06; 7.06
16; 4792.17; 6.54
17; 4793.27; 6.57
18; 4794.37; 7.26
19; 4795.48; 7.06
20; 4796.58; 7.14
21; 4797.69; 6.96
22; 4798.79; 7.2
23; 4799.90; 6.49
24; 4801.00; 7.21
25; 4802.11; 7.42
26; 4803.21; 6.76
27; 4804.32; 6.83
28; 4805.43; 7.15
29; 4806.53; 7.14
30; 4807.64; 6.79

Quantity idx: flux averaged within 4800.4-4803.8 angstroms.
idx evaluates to 7.12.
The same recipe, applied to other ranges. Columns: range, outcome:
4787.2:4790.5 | 6.6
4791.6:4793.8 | 6.55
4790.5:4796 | 6.89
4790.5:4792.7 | 6.79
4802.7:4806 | 6.92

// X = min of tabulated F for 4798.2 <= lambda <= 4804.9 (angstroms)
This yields 6.49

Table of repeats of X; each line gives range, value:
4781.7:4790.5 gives 6.32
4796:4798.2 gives 6.96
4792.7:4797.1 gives 6.57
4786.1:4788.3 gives 6.5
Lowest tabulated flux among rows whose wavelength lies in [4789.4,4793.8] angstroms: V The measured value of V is 6.32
